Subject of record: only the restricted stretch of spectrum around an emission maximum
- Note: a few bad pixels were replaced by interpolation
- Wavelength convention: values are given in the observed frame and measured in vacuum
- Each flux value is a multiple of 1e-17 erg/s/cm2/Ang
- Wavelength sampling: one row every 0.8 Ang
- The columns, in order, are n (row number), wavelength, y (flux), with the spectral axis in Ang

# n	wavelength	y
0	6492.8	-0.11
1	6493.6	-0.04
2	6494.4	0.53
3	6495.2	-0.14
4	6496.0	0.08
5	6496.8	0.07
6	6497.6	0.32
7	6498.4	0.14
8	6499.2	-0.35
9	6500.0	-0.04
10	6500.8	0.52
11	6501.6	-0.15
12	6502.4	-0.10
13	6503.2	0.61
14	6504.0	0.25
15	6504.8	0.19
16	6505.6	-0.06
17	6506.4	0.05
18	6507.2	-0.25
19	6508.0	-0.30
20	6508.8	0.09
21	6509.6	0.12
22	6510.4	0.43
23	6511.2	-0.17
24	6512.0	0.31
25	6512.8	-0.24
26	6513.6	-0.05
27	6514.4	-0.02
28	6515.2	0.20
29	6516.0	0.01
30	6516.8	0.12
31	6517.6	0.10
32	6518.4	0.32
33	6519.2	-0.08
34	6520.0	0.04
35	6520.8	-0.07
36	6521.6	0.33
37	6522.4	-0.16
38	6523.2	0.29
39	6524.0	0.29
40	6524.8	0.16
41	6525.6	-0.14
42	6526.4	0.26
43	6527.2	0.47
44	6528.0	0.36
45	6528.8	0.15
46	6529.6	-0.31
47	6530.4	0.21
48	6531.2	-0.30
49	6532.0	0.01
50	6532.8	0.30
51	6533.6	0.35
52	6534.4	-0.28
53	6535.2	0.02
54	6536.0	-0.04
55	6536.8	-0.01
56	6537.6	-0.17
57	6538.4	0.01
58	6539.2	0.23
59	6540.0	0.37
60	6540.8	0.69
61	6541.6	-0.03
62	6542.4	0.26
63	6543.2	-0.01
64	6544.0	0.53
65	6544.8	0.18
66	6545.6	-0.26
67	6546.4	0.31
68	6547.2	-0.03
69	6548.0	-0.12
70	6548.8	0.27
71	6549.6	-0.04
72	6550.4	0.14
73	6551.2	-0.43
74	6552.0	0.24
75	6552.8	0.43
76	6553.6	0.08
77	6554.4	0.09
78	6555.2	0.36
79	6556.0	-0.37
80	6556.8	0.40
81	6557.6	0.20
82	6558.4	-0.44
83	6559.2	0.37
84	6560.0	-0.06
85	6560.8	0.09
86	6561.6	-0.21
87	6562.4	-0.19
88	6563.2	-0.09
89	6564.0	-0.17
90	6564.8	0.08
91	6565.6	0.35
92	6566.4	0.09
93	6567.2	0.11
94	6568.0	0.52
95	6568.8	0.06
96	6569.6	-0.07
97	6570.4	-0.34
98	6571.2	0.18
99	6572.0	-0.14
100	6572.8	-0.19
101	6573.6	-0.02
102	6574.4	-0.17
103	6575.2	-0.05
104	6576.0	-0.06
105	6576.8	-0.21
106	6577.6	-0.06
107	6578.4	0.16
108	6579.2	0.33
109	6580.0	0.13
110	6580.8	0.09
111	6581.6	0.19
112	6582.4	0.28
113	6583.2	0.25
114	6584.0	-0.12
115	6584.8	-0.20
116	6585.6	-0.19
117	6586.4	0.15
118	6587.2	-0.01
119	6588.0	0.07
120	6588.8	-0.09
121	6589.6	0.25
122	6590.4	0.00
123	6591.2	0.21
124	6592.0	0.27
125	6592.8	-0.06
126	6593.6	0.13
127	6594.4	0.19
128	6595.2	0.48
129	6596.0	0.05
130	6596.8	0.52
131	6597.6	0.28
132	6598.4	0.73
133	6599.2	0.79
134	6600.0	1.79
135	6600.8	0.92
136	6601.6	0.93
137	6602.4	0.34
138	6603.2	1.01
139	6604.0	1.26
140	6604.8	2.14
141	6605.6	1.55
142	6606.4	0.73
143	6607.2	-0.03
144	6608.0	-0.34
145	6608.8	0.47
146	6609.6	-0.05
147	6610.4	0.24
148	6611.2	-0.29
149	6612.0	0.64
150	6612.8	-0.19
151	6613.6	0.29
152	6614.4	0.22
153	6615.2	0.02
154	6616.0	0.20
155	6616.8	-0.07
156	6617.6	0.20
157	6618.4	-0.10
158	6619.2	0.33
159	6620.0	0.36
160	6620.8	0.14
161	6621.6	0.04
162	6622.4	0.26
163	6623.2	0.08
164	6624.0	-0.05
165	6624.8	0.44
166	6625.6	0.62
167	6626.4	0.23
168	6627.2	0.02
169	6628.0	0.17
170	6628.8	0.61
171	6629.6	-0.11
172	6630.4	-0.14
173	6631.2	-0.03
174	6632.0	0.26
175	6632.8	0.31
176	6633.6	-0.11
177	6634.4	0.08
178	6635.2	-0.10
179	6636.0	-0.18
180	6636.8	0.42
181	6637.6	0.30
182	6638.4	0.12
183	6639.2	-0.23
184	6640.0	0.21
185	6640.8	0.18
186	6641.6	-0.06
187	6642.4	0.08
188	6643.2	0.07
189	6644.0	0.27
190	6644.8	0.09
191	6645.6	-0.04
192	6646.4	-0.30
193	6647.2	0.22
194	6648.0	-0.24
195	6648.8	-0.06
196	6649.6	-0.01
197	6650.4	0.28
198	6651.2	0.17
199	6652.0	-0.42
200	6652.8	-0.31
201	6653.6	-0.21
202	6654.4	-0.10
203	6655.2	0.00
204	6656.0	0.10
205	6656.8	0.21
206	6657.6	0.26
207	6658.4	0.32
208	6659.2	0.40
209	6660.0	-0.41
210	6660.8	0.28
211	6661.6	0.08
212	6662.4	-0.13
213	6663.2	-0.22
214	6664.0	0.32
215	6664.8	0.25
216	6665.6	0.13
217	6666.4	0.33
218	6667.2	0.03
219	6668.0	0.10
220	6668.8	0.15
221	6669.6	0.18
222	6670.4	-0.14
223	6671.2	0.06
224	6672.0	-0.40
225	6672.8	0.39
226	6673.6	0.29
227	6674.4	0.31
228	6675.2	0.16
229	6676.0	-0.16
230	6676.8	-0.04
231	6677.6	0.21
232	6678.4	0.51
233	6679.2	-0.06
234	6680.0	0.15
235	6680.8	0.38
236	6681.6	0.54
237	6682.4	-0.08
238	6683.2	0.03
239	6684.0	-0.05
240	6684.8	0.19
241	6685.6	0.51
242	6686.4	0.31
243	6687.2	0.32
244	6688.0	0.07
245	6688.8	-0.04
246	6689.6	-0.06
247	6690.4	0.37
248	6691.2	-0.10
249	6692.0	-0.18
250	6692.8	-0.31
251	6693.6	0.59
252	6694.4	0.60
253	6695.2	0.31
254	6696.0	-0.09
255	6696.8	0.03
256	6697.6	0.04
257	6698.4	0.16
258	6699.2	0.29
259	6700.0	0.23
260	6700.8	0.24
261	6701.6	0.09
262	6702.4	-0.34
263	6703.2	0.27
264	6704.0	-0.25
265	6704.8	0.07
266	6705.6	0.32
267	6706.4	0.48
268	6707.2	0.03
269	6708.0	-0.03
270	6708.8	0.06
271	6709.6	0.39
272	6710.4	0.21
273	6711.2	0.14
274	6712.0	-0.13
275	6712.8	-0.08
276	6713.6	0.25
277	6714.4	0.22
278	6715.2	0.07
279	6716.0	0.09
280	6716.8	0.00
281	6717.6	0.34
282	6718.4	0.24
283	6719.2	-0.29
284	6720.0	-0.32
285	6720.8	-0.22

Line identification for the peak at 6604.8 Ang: [O II]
